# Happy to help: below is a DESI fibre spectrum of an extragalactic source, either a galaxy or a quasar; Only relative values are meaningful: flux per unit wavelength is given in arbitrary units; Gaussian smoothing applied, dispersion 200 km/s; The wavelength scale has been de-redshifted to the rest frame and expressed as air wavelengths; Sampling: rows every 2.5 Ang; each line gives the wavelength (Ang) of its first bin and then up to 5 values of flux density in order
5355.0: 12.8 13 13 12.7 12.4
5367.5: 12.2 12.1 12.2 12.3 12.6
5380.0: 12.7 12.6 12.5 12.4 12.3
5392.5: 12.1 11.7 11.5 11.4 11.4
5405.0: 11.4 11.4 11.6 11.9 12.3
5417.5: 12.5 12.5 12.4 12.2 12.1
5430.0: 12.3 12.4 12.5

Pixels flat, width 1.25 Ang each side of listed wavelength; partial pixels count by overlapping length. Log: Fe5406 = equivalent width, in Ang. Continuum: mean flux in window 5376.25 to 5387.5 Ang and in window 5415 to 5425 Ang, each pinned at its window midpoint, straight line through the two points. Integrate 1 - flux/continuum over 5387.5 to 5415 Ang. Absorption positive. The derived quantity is 1.7 Ang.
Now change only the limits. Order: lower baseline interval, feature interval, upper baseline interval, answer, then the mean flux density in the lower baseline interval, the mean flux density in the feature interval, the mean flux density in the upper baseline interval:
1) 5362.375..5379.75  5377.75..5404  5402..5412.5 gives -0.4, 12.4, 12.1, 11.5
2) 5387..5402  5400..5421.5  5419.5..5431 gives 0.4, 11.8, 11.9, 12.3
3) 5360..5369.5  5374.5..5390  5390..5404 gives -0.6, 12.5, 12.5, 11.7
